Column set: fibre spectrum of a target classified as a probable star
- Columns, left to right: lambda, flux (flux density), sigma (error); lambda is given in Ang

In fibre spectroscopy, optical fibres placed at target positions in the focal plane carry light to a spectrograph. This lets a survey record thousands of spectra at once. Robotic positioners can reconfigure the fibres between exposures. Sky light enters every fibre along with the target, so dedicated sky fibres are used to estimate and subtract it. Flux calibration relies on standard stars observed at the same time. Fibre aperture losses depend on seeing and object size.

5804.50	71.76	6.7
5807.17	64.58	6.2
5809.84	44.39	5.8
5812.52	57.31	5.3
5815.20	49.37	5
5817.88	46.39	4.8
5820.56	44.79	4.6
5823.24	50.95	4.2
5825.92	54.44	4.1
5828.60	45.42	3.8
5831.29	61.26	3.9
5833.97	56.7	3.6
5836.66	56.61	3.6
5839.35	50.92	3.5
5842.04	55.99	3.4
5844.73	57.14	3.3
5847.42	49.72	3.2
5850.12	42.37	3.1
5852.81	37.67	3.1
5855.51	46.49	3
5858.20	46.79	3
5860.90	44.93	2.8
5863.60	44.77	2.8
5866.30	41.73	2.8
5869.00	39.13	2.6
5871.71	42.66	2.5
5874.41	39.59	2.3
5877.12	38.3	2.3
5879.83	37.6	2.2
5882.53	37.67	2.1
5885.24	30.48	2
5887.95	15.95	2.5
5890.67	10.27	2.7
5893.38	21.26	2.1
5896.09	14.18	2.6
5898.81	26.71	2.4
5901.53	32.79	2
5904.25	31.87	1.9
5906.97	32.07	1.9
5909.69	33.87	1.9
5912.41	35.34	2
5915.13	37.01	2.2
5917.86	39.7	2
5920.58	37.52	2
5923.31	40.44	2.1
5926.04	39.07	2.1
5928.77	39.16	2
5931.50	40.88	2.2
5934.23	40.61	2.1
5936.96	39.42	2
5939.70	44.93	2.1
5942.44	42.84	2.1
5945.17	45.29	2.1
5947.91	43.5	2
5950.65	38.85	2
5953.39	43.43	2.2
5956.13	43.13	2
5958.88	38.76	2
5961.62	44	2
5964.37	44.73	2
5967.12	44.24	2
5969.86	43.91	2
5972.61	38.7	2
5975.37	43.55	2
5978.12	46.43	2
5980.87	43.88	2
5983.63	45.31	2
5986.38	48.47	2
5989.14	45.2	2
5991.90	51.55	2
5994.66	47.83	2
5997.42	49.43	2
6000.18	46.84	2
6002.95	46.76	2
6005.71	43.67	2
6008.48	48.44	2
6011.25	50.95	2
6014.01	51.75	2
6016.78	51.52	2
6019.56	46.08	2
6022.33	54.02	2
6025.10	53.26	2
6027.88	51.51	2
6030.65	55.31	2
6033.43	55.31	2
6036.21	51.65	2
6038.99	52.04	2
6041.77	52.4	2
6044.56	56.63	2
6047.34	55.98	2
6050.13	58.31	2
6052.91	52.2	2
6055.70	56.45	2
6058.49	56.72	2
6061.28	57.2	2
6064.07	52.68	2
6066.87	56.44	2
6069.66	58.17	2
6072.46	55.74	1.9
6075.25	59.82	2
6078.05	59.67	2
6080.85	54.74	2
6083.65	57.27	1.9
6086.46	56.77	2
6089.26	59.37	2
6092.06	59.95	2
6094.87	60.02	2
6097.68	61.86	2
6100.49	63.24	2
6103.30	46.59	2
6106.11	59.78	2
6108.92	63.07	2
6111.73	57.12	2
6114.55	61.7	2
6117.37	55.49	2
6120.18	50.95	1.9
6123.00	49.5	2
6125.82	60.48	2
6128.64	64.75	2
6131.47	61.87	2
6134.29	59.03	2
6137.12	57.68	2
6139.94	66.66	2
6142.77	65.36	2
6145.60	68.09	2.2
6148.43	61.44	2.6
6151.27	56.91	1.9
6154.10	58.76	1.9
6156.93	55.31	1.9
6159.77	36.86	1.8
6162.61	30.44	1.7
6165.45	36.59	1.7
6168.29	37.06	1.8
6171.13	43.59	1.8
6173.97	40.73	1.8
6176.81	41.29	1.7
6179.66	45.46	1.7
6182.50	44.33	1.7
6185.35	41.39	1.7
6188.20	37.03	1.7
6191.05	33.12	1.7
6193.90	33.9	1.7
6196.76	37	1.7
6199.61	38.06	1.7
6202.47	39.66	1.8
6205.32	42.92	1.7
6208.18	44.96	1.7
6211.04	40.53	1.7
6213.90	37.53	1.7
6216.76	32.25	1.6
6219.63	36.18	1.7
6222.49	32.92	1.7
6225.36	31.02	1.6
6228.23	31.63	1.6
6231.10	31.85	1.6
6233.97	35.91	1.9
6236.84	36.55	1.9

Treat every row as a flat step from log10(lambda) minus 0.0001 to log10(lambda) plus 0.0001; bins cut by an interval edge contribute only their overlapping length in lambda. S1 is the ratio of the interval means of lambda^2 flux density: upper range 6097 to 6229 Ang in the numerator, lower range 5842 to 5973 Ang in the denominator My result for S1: 1.3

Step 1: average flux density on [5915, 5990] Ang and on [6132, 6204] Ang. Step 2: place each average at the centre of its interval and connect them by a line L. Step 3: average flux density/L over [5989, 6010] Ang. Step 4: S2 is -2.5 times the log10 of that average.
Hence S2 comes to -0.10 mag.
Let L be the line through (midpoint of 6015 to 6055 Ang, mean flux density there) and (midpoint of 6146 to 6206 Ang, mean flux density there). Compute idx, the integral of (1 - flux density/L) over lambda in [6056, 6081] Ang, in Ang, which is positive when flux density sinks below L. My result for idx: -3.0 Ang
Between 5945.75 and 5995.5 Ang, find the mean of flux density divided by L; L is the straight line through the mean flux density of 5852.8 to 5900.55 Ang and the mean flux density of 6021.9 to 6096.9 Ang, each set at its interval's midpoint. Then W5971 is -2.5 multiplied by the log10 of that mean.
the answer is 0.03 mag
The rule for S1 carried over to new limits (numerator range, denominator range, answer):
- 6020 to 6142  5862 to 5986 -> 1.59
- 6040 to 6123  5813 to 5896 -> 1.44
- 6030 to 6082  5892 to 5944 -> 1.65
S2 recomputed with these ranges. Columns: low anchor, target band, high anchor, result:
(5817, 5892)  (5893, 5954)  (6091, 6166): 0.27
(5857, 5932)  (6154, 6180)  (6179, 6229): -0.12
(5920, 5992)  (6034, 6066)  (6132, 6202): -0.22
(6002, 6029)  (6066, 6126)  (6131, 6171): -0.11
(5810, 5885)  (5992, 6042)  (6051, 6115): 0.09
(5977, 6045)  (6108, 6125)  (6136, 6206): -0.19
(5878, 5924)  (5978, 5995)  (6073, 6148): -0.12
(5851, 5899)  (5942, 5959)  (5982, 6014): 0.00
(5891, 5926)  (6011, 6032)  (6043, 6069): -0.04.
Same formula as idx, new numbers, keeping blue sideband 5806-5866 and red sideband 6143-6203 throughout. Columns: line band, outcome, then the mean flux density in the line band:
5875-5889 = 4.7 Ang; 32.8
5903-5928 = 6.3 Ang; 36.4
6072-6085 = -3.3 Ang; 57.6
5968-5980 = 1.1 Ang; 43.2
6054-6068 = -2.9 Ang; 55.8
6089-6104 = -4.4 Ang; 59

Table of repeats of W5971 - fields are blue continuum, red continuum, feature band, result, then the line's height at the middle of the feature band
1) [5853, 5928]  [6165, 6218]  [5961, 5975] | -0.19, 36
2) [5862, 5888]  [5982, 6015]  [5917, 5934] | 0.07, 42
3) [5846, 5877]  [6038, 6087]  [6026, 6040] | 0.02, 54.2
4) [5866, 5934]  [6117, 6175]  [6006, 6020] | -0.17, 42.5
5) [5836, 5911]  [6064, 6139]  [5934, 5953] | 0.04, 43.9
